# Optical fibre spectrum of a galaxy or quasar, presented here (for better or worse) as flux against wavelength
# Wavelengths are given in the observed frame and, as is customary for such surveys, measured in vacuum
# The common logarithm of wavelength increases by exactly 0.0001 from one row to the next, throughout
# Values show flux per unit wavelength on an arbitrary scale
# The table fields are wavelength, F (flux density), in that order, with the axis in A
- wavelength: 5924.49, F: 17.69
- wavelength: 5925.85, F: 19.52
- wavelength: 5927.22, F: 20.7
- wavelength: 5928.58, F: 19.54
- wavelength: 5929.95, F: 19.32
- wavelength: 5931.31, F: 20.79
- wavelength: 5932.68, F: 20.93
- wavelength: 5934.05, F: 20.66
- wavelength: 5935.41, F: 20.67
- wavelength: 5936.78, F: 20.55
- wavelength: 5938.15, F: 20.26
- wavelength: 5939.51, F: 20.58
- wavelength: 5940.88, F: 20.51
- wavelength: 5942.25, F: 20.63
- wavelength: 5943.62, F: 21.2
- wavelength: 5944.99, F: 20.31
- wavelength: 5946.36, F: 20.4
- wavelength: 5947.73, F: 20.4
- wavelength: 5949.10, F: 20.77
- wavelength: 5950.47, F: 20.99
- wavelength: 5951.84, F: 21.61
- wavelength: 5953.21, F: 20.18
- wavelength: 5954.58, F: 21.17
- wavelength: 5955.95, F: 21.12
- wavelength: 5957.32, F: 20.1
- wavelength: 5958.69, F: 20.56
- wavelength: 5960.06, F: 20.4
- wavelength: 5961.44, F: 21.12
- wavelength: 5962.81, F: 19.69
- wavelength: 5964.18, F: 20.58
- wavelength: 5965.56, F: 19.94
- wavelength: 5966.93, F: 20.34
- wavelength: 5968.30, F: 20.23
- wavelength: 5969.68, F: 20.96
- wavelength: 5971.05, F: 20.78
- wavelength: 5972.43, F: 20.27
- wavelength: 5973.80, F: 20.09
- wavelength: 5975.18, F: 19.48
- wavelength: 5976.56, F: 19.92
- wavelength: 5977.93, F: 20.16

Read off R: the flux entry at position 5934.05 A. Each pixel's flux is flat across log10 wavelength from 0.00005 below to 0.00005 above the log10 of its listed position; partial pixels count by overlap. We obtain 20.66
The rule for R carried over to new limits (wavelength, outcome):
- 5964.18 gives 20.58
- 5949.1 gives 20.77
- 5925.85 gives 19.52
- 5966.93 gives 20.34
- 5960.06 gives 20.4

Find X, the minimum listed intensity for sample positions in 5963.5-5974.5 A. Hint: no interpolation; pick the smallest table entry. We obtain 19.94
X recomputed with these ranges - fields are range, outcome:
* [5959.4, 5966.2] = 19.69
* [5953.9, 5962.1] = 20.1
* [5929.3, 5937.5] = 19.32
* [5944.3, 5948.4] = 20.31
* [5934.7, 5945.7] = 20.26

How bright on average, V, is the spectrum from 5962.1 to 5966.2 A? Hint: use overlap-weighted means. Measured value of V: 20.1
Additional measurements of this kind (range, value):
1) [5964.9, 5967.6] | 20.2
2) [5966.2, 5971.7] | 20.6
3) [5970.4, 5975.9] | 20.1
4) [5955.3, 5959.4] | 20.6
